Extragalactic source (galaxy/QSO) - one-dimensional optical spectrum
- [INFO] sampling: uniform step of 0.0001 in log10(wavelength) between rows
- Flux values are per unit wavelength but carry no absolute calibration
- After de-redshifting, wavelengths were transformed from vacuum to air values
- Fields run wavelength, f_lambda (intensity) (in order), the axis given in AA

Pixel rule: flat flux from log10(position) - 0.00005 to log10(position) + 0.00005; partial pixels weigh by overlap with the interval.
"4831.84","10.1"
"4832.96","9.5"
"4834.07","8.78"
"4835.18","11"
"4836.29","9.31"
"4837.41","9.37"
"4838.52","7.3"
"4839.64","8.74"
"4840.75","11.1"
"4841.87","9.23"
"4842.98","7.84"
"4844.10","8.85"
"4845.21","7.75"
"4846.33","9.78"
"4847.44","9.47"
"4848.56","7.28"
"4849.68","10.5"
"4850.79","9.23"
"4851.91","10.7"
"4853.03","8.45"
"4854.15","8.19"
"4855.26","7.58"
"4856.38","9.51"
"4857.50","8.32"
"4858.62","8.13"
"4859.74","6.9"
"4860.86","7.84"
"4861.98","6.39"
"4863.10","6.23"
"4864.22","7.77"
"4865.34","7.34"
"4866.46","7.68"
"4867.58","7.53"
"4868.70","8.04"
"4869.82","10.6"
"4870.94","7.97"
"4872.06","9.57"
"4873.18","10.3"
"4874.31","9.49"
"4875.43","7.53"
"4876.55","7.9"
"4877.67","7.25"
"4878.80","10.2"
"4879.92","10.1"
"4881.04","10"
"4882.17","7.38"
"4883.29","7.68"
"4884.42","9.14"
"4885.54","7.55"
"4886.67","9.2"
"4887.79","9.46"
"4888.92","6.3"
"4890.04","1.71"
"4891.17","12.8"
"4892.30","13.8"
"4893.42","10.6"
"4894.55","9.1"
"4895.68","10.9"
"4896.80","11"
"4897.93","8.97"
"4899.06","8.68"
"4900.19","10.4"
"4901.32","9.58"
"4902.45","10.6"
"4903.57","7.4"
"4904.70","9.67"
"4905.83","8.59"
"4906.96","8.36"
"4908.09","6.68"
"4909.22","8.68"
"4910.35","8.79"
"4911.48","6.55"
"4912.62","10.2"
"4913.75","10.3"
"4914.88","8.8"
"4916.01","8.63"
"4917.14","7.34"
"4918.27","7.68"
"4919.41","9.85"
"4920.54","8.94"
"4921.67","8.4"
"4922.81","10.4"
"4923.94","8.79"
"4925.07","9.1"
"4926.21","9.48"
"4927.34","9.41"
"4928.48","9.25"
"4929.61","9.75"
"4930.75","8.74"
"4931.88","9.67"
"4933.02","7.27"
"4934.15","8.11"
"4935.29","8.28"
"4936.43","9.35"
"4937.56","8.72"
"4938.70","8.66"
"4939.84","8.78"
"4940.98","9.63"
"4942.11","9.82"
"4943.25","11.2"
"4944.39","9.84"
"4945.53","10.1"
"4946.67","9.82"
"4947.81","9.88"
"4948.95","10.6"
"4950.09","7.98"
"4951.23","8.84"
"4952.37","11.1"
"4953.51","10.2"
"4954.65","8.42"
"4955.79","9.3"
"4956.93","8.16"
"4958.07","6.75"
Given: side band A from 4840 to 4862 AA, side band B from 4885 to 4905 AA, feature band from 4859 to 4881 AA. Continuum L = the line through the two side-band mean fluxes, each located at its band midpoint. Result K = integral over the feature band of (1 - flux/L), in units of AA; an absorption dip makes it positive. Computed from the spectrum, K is 1.7 AA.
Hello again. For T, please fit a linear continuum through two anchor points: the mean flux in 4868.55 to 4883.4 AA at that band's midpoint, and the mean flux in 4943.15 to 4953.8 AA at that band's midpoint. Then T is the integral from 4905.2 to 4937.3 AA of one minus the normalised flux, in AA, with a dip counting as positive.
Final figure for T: 2.6 AA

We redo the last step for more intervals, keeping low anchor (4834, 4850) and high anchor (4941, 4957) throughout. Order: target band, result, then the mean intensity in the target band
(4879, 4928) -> 2.2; 9.01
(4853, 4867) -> 2.3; 7.69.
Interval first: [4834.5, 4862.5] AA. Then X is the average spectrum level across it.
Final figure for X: 8.75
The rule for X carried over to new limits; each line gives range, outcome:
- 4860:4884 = 8.31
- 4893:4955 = 9.2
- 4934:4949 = 9.48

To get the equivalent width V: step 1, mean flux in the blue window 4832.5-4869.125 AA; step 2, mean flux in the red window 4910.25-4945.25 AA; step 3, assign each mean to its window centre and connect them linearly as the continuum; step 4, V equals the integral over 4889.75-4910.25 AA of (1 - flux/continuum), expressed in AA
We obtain -1.26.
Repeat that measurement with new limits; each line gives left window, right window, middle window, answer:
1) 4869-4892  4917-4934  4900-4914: 0.0 AA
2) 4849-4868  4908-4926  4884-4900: -1.4 AA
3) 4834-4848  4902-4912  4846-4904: -0.3 AA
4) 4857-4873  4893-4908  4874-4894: -0.1 AA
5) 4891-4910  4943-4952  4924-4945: 1.2 AA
